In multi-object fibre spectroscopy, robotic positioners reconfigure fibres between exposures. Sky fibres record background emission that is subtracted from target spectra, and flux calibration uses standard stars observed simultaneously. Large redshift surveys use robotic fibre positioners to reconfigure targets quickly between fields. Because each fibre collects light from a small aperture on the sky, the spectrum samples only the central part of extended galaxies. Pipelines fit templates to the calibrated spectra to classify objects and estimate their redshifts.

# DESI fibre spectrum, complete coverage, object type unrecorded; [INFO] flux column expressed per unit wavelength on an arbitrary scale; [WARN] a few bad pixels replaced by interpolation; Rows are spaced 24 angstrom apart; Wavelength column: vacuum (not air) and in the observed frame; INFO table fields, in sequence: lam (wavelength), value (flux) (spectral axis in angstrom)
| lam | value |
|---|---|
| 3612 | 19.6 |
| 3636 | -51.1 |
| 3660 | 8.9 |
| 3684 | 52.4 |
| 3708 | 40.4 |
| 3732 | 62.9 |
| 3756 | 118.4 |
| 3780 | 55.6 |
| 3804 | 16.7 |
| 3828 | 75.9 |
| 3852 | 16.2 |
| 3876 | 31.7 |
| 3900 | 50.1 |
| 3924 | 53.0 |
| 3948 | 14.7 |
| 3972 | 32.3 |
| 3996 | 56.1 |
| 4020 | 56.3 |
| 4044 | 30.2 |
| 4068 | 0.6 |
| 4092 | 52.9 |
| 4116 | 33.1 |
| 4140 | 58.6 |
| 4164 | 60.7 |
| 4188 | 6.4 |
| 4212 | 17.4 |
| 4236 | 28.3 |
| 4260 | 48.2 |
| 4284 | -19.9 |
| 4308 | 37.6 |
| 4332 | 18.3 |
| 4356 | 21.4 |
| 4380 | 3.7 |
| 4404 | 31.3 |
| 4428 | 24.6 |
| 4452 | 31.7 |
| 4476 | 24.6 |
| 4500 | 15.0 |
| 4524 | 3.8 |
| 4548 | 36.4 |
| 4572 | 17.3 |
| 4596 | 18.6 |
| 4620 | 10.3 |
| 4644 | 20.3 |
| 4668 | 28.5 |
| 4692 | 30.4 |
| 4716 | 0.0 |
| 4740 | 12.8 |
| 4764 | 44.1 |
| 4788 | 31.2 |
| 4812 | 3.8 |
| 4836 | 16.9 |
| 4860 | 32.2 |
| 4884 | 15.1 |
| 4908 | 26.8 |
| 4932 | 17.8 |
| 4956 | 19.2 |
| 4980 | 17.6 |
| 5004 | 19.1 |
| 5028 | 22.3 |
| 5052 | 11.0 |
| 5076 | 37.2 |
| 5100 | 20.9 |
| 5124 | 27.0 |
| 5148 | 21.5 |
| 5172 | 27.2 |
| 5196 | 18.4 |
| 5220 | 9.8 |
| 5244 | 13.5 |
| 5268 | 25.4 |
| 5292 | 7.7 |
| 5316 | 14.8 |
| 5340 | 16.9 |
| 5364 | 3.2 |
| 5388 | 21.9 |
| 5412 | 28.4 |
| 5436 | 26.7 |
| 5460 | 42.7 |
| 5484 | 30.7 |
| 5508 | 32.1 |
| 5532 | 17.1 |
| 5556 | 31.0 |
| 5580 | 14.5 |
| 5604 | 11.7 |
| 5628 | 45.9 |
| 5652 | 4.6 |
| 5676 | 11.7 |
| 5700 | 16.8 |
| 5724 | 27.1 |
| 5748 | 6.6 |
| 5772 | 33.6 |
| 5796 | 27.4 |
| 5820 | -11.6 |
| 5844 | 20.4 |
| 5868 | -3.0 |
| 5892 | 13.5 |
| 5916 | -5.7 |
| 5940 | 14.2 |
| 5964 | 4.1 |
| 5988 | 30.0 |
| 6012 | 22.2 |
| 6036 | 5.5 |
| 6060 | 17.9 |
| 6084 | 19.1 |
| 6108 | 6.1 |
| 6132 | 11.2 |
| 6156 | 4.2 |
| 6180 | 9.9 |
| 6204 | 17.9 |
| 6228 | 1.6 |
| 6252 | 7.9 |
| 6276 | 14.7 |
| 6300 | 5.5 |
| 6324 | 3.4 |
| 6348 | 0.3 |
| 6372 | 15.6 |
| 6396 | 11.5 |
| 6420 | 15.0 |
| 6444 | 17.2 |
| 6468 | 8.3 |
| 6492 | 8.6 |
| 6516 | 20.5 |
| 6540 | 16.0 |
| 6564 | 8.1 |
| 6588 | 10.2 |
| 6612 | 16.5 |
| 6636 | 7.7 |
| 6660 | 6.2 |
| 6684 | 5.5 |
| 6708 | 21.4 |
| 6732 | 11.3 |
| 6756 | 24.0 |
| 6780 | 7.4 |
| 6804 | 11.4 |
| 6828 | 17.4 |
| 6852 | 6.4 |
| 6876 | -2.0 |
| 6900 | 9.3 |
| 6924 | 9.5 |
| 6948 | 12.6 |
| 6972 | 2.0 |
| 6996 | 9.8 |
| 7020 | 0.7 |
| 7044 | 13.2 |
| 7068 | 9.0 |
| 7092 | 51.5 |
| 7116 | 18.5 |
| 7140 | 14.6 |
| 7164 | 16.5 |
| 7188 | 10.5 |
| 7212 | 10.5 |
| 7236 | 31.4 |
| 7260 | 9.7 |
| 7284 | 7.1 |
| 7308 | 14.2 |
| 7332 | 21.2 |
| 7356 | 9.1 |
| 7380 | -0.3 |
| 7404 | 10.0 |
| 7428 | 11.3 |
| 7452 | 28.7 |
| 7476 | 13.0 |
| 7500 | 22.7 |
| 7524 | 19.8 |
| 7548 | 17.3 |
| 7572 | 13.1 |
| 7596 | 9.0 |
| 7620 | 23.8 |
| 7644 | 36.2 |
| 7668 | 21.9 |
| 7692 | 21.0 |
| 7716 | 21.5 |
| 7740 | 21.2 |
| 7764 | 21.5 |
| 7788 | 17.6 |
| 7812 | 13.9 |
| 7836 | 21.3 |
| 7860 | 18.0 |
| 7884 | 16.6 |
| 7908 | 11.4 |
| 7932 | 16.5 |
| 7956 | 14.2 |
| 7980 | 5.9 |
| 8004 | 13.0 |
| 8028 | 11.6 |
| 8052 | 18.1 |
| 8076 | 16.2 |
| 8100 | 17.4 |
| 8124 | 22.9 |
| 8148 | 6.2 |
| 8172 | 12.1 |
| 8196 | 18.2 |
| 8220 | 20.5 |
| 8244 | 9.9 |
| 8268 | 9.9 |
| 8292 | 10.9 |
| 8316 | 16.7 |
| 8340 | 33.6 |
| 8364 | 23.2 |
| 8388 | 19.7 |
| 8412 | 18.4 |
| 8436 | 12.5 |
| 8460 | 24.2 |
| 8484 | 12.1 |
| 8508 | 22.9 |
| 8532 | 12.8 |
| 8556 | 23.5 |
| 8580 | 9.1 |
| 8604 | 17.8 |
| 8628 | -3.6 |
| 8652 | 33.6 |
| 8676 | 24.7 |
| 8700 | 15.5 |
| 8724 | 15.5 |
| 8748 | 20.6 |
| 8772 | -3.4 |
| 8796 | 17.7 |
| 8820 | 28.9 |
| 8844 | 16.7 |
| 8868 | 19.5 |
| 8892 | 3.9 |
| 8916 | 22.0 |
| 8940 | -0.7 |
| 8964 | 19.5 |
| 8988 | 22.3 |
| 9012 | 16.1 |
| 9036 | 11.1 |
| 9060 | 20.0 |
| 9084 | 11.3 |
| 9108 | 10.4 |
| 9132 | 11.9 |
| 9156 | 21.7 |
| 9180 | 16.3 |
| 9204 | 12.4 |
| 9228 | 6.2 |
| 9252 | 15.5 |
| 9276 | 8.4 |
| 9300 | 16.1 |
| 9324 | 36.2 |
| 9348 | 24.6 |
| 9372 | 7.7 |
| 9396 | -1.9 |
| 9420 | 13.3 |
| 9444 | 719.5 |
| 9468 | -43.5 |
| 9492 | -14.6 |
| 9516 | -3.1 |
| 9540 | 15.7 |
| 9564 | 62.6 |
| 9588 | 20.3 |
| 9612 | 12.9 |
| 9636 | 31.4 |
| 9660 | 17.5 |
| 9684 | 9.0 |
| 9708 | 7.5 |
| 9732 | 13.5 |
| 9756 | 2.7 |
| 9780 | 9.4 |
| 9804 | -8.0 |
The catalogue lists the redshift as 0.901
